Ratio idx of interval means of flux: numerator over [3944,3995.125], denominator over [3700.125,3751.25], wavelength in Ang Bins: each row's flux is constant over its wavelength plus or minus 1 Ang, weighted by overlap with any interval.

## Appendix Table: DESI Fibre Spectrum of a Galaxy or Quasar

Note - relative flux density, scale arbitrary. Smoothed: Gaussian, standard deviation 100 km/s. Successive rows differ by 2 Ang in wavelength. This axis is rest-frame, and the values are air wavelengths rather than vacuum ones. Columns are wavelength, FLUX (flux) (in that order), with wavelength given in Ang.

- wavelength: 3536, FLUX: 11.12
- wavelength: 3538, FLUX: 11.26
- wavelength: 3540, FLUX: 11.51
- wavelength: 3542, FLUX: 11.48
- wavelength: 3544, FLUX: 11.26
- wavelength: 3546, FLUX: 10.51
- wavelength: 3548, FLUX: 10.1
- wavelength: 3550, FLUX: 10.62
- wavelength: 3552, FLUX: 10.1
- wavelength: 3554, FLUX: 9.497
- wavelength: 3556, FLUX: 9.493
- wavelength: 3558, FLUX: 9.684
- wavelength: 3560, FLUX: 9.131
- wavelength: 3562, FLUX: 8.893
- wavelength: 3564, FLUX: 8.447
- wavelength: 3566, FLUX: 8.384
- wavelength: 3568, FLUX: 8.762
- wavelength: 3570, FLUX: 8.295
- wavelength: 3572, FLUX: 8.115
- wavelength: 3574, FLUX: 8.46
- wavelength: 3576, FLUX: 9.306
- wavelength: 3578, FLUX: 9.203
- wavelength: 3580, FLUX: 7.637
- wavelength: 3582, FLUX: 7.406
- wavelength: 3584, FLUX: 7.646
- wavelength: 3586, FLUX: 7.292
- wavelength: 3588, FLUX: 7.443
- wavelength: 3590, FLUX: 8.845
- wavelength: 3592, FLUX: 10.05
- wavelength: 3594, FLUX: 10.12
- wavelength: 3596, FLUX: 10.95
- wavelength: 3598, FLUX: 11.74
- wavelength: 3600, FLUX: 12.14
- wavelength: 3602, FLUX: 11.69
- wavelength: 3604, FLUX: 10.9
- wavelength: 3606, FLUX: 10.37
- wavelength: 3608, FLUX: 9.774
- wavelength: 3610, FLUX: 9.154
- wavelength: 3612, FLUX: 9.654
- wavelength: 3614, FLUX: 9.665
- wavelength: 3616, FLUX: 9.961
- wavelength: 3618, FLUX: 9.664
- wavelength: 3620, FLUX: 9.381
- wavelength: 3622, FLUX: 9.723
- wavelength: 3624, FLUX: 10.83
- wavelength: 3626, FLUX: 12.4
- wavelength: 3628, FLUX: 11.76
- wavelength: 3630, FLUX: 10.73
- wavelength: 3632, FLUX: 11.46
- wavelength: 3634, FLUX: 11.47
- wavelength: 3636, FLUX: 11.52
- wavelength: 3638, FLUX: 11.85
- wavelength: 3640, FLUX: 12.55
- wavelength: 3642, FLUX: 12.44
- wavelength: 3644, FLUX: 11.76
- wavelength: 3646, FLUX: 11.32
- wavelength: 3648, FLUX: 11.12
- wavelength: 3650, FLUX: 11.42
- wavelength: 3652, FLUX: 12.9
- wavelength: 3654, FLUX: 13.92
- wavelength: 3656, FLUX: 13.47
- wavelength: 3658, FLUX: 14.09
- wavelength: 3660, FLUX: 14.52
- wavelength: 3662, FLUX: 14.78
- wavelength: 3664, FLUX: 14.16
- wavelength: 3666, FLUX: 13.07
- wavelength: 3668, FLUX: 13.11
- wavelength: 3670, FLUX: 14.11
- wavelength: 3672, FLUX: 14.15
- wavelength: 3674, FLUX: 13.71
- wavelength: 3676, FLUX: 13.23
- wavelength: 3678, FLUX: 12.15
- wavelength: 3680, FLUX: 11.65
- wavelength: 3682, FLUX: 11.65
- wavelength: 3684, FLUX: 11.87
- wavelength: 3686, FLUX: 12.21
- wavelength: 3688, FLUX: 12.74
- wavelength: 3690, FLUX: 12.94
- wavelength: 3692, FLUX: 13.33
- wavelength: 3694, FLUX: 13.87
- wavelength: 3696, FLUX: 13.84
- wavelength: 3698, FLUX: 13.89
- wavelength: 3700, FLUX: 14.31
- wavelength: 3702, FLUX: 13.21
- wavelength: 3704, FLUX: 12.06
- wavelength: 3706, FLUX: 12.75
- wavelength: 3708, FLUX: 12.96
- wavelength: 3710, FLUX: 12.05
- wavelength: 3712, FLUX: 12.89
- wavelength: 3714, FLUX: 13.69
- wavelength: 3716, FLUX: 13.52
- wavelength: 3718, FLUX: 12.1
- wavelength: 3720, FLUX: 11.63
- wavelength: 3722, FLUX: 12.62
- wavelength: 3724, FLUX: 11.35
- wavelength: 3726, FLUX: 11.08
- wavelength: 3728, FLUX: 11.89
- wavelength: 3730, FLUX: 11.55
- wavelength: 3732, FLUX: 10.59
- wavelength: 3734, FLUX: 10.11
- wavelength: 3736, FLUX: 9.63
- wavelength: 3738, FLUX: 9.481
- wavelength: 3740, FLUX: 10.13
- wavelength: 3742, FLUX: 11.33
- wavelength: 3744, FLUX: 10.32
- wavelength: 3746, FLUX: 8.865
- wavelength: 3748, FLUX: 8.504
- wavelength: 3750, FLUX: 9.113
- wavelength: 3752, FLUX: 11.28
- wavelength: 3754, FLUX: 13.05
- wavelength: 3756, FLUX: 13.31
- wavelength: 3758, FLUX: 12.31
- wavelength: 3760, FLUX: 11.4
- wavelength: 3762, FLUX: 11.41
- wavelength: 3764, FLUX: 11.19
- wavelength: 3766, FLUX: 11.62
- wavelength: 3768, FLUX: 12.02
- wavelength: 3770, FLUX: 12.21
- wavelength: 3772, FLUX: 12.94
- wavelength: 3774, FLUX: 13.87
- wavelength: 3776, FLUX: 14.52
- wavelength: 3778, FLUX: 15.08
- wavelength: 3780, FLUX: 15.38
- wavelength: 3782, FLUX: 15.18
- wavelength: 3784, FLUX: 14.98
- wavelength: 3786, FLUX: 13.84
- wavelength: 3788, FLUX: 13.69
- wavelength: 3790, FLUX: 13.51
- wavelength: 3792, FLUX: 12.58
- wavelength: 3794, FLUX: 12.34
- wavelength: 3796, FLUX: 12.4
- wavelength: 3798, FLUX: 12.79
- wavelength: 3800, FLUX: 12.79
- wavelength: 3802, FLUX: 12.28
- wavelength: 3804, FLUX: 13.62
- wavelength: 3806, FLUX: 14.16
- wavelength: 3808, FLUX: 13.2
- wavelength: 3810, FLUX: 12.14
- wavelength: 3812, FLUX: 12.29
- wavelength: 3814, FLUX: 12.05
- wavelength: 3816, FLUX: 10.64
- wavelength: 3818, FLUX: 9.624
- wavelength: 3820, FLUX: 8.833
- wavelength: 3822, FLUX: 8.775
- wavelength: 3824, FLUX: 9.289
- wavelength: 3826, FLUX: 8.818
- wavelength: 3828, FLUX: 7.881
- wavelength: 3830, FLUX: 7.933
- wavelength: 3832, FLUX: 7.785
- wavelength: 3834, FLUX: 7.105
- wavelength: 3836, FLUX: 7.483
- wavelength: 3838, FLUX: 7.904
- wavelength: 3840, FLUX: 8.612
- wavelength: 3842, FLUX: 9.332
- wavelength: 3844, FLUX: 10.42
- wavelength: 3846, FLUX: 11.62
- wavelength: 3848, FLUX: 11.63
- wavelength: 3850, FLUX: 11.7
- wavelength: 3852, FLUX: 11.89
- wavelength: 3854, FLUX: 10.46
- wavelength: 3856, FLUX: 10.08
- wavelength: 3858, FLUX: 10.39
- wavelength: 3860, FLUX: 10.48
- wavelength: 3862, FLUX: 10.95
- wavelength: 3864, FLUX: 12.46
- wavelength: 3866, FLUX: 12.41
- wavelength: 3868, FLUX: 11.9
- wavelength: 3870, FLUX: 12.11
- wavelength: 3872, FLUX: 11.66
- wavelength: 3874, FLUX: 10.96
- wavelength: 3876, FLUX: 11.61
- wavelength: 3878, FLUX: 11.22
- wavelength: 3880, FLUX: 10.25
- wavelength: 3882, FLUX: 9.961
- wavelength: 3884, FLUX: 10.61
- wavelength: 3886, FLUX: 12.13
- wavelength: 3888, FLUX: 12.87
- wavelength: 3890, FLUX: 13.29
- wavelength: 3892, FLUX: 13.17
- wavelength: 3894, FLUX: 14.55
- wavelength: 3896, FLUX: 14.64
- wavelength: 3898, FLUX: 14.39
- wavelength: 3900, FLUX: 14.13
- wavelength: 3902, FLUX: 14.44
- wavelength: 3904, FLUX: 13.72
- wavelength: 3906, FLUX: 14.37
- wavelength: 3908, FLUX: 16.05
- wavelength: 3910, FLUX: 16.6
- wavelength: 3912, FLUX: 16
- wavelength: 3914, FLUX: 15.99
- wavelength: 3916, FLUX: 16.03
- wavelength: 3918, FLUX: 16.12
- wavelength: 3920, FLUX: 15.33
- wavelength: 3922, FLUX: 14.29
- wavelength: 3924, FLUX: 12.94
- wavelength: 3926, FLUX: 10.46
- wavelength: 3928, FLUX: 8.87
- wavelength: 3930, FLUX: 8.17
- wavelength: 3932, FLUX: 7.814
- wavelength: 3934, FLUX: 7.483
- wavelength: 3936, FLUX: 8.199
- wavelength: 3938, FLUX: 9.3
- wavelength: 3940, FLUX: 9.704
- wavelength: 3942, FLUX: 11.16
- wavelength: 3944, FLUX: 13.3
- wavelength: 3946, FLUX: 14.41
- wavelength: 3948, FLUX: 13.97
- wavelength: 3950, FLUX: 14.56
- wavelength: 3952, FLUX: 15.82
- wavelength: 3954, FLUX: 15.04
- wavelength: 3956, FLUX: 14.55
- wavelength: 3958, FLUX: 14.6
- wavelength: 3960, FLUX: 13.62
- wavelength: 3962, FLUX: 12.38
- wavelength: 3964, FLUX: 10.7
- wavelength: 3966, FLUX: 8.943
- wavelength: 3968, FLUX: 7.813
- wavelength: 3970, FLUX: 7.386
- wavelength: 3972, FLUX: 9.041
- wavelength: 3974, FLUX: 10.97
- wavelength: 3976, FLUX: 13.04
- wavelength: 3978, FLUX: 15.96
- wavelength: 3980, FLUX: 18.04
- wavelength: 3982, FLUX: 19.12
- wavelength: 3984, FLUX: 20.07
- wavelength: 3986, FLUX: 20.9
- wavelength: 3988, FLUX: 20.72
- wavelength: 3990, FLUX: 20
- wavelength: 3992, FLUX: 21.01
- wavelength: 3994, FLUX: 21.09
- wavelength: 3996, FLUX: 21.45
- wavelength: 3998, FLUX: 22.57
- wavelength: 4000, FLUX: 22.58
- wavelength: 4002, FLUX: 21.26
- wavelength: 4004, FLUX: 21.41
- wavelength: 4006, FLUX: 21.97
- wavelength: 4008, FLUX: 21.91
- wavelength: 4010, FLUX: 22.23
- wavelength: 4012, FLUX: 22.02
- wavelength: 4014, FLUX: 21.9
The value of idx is 1.31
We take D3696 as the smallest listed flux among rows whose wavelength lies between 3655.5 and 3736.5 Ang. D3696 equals 9.63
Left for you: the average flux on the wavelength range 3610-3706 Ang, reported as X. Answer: 12.3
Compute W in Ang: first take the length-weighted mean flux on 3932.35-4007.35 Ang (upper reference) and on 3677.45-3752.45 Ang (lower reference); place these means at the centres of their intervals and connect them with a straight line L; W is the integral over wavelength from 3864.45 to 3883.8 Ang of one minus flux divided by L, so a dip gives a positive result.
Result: 3.6 Ang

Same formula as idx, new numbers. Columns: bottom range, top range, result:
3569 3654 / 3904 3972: 1.21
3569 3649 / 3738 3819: 1.21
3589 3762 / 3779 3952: 1.01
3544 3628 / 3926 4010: 1.56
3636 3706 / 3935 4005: 1.18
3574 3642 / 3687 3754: 1.17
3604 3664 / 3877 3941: 1.09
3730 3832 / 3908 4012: 1.30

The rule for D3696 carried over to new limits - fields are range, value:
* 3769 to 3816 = 10.64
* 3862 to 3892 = 9.961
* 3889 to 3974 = 7.386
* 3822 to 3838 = 7.105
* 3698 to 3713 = 12.05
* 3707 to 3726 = 11.08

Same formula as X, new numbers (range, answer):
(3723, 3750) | 10.3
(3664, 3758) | 12.1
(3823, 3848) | 8.8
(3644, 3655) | 12.1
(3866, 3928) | 13.3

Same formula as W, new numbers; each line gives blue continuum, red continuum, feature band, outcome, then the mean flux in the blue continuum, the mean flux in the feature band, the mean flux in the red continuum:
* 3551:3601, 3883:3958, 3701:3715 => -2.9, 9.08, 12.8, 13.1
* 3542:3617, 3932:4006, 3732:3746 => 2.0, 9.5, 10.1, 15.1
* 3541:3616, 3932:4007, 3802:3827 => 3.4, 9.53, 11.2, 15.1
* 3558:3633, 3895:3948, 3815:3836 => 5.8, 9.61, 8.61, 12.9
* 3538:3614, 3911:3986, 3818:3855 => 8.0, 9.59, 9.31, 12.8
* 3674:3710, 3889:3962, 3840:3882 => 6.6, 12.9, 11.1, 13.2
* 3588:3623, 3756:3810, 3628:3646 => -1.7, 10.1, 11.7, 13.1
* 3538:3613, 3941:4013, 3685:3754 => 1.2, 9.59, 11.8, 16.5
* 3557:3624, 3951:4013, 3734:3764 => 4.2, 9.35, 10.7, 17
